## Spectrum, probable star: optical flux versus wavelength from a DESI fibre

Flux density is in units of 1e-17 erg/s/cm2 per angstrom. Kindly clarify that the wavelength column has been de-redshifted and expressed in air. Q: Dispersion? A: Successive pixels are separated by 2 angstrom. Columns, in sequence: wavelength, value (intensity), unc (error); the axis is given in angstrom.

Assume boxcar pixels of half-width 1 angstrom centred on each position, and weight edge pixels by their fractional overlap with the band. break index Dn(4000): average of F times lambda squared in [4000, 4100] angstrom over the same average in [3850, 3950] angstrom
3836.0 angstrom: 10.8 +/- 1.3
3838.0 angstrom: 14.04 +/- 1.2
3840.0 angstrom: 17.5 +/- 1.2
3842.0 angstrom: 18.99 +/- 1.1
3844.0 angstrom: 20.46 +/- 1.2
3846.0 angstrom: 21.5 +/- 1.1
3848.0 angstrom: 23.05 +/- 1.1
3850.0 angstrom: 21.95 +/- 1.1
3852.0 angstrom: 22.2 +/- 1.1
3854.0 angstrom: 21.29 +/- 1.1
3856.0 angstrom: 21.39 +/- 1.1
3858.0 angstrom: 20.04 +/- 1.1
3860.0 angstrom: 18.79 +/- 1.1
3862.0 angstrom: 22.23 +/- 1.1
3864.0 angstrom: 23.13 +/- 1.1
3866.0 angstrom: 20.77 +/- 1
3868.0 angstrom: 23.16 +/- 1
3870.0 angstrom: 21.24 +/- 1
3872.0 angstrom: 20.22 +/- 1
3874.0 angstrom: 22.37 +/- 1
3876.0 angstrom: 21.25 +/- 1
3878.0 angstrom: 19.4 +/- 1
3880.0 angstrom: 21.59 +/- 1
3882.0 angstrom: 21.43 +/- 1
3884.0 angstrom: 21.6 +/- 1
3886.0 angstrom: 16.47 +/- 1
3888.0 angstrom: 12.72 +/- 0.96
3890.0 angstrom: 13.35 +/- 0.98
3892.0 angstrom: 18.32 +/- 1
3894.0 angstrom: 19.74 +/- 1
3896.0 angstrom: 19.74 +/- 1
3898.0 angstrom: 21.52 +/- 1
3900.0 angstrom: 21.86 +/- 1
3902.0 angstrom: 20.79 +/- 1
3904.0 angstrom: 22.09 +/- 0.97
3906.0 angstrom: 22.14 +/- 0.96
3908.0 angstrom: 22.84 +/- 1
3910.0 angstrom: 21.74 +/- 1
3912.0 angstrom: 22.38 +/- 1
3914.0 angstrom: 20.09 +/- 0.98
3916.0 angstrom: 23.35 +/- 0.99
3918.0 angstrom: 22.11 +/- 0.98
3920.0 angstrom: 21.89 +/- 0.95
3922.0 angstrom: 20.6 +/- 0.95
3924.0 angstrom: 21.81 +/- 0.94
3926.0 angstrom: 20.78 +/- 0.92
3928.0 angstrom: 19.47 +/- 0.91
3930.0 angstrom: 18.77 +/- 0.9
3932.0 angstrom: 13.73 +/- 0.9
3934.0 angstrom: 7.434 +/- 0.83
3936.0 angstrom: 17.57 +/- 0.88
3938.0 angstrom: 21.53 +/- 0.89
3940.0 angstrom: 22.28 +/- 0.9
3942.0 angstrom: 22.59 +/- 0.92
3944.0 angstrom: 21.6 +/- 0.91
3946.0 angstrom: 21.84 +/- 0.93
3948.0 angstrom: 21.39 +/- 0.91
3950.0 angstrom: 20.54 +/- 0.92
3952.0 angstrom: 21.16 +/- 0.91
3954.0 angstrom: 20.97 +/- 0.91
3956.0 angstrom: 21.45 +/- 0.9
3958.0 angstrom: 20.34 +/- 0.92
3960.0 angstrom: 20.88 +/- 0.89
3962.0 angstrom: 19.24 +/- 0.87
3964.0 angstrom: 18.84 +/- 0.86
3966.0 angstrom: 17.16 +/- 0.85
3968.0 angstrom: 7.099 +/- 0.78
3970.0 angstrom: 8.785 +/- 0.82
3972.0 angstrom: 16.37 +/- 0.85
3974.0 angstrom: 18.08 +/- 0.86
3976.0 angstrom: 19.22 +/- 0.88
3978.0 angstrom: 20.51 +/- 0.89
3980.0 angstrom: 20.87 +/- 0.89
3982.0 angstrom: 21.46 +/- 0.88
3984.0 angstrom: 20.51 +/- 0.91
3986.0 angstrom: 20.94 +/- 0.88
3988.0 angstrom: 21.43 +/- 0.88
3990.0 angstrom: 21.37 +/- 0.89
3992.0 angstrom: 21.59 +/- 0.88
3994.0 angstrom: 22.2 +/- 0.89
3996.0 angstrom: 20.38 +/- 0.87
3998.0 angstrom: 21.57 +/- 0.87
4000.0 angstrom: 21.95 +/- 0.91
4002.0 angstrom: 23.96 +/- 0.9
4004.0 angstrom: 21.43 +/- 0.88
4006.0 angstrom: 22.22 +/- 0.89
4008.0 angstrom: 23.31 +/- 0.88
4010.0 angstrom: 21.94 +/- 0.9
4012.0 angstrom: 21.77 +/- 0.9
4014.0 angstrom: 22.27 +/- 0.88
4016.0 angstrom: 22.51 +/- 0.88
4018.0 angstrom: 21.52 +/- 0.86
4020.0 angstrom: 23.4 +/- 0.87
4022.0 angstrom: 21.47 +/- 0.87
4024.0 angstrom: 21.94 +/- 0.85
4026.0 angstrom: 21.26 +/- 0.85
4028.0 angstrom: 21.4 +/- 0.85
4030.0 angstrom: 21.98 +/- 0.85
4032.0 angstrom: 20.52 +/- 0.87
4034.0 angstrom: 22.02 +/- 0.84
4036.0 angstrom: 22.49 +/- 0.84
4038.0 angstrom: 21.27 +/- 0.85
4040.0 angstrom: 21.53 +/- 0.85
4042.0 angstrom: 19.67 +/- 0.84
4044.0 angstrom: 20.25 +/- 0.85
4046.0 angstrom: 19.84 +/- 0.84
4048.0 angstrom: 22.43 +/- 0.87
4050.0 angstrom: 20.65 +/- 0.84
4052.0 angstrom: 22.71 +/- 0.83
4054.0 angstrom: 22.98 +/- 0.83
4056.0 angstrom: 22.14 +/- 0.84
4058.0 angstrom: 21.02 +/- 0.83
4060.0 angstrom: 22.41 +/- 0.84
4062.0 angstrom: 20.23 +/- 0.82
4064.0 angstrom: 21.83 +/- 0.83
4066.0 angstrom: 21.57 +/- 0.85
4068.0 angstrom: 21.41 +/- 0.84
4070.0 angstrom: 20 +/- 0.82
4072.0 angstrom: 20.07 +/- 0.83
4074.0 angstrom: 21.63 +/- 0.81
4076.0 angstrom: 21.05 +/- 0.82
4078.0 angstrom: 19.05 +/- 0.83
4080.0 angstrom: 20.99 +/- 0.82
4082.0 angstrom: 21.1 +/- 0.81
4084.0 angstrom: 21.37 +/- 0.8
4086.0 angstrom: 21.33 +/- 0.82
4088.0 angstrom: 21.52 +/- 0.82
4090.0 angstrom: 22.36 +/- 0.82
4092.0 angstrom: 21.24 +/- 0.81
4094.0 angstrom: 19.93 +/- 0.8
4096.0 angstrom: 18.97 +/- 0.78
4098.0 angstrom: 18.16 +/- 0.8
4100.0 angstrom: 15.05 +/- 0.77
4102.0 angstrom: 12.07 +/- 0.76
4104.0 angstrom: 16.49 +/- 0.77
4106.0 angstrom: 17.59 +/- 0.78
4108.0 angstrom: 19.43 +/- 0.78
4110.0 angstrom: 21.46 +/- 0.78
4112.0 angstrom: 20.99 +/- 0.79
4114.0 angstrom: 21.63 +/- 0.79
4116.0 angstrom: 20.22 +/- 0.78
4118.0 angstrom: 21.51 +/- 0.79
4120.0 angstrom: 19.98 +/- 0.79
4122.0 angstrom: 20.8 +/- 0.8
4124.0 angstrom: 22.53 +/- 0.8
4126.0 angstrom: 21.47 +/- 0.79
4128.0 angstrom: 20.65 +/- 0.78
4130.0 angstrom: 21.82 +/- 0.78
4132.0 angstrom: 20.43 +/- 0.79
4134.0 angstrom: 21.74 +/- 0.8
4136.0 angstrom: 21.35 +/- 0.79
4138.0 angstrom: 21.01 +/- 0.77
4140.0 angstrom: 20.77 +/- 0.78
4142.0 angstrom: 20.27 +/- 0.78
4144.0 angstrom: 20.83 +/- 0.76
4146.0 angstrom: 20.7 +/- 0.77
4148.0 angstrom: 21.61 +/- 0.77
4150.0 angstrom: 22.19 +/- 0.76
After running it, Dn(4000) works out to 1.1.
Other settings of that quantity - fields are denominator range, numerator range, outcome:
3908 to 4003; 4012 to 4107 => 1.10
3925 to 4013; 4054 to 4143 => 1.10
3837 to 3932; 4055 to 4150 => 1.12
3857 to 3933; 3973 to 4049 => 1.11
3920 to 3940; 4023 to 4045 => 1.22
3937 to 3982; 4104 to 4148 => 1.17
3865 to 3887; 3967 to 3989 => 0.90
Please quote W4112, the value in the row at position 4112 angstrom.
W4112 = 20.99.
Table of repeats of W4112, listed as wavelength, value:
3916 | 23.35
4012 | 21.77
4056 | 22.14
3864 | 23.13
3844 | 20.46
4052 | 22.71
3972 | 16.37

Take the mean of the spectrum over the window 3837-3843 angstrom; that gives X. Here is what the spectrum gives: 16.8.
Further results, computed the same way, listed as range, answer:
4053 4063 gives 21.8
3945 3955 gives 21.2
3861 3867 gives 22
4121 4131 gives 21.5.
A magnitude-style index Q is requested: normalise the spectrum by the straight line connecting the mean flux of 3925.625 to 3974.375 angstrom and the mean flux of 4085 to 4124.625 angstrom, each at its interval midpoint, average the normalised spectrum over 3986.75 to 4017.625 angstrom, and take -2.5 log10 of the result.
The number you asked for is -0.17 mag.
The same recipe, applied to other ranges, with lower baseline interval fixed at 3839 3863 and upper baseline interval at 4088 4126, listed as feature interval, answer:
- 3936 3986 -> 0.05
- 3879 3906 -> 0.06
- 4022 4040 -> -0.09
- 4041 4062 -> -0.08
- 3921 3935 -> 0.17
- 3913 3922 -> -0.06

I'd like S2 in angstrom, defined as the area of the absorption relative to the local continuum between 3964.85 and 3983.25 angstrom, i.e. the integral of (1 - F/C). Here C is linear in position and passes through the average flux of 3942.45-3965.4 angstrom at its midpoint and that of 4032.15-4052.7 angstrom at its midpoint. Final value 3.7 angstrom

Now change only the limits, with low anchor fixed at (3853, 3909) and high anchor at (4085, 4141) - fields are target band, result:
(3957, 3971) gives 2.9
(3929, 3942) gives 1.9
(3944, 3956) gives -0.5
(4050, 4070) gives -1.5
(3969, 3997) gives 1.0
